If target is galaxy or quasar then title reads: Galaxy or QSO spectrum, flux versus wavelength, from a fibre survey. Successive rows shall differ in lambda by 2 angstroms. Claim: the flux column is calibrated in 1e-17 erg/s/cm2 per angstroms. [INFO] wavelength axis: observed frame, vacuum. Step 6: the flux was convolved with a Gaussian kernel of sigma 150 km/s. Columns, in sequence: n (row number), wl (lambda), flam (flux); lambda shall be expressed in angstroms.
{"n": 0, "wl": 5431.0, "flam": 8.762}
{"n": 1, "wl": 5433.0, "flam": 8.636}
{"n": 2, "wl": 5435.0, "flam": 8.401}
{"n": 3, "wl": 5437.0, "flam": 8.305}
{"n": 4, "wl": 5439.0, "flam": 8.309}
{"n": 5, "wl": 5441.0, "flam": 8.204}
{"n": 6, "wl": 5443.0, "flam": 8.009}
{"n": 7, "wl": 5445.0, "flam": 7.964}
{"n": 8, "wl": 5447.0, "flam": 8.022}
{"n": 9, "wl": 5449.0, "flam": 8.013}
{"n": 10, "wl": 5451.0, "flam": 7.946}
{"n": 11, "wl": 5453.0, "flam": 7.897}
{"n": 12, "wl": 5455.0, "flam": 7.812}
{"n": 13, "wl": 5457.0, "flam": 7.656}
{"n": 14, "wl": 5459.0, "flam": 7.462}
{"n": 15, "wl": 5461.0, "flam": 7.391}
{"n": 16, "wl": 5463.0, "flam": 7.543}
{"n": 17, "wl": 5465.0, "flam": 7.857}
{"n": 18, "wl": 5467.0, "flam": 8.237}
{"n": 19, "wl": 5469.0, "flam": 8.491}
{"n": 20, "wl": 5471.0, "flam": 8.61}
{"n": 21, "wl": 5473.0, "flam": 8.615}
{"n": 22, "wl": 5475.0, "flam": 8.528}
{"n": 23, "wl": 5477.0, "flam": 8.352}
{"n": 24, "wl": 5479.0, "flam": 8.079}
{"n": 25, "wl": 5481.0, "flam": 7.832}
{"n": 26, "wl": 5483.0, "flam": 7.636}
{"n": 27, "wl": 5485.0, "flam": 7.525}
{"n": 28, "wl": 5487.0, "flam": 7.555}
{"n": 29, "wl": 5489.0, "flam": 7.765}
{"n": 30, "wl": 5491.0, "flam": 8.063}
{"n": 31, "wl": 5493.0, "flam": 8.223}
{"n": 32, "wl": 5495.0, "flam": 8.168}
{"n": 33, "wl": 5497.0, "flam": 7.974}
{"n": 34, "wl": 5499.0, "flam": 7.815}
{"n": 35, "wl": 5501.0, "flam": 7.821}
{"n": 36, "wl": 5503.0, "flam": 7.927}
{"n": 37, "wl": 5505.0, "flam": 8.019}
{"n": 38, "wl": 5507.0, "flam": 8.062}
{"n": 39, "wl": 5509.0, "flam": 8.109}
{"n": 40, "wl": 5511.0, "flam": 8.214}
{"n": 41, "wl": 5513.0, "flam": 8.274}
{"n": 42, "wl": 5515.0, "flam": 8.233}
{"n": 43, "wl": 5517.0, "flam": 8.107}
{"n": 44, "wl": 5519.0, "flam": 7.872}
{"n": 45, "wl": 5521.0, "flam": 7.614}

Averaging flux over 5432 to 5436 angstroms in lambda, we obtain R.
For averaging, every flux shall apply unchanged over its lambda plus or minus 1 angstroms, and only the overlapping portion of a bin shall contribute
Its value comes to 8.52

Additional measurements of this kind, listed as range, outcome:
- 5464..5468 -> 8.05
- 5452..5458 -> 7.79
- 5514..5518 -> 8.17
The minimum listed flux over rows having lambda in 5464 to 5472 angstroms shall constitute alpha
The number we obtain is 7.857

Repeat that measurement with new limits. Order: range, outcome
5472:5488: 7.525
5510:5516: 8.214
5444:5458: 7.656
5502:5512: 7.927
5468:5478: 8.352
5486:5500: 7.555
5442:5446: 7.964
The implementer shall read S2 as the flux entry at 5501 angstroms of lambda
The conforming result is 7.821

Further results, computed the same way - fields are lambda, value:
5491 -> 8.063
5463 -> 7.543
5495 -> 8.168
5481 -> 7.832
